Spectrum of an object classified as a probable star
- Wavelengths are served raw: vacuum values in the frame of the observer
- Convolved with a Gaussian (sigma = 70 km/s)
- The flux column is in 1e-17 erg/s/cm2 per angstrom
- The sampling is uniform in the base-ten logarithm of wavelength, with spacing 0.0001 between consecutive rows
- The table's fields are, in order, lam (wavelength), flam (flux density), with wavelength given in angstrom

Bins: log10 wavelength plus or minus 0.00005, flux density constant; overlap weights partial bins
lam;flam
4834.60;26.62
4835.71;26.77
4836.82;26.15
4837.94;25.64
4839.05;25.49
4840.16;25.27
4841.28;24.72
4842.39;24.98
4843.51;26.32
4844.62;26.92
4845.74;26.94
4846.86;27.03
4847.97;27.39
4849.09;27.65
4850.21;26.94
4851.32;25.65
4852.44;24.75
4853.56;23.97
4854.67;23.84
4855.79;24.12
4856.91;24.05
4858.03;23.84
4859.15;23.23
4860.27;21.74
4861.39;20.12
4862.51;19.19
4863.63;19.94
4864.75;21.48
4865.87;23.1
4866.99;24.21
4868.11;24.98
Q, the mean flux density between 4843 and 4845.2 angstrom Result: 26.6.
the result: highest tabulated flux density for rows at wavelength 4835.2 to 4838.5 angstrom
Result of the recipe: 26.77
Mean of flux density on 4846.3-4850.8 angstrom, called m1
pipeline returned 27.3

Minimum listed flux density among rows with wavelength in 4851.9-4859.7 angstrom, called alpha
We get 23.23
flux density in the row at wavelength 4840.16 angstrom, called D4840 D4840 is 25.27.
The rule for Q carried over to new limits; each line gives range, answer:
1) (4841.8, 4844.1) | 25.7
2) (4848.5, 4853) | 26.2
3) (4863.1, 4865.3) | 20.7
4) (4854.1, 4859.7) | 23.8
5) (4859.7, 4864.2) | 20.2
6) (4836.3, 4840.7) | 25.6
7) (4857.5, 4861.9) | 22.2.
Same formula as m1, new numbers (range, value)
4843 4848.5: 26.9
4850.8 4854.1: 24.7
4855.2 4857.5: 24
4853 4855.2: 24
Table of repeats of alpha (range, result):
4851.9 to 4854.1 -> 23.97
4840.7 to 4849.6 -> 24.72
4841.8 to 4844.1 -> 24.98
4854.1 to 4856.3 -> 23.84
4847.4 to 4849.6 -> 27.39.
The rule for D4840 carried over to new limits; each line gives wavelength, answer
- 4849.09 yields 27.65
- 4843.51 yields 26.32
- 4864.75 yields 21.48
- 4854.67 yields 23.84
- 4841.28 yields 24.72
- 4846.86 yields 27.03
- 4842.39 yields 24.98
